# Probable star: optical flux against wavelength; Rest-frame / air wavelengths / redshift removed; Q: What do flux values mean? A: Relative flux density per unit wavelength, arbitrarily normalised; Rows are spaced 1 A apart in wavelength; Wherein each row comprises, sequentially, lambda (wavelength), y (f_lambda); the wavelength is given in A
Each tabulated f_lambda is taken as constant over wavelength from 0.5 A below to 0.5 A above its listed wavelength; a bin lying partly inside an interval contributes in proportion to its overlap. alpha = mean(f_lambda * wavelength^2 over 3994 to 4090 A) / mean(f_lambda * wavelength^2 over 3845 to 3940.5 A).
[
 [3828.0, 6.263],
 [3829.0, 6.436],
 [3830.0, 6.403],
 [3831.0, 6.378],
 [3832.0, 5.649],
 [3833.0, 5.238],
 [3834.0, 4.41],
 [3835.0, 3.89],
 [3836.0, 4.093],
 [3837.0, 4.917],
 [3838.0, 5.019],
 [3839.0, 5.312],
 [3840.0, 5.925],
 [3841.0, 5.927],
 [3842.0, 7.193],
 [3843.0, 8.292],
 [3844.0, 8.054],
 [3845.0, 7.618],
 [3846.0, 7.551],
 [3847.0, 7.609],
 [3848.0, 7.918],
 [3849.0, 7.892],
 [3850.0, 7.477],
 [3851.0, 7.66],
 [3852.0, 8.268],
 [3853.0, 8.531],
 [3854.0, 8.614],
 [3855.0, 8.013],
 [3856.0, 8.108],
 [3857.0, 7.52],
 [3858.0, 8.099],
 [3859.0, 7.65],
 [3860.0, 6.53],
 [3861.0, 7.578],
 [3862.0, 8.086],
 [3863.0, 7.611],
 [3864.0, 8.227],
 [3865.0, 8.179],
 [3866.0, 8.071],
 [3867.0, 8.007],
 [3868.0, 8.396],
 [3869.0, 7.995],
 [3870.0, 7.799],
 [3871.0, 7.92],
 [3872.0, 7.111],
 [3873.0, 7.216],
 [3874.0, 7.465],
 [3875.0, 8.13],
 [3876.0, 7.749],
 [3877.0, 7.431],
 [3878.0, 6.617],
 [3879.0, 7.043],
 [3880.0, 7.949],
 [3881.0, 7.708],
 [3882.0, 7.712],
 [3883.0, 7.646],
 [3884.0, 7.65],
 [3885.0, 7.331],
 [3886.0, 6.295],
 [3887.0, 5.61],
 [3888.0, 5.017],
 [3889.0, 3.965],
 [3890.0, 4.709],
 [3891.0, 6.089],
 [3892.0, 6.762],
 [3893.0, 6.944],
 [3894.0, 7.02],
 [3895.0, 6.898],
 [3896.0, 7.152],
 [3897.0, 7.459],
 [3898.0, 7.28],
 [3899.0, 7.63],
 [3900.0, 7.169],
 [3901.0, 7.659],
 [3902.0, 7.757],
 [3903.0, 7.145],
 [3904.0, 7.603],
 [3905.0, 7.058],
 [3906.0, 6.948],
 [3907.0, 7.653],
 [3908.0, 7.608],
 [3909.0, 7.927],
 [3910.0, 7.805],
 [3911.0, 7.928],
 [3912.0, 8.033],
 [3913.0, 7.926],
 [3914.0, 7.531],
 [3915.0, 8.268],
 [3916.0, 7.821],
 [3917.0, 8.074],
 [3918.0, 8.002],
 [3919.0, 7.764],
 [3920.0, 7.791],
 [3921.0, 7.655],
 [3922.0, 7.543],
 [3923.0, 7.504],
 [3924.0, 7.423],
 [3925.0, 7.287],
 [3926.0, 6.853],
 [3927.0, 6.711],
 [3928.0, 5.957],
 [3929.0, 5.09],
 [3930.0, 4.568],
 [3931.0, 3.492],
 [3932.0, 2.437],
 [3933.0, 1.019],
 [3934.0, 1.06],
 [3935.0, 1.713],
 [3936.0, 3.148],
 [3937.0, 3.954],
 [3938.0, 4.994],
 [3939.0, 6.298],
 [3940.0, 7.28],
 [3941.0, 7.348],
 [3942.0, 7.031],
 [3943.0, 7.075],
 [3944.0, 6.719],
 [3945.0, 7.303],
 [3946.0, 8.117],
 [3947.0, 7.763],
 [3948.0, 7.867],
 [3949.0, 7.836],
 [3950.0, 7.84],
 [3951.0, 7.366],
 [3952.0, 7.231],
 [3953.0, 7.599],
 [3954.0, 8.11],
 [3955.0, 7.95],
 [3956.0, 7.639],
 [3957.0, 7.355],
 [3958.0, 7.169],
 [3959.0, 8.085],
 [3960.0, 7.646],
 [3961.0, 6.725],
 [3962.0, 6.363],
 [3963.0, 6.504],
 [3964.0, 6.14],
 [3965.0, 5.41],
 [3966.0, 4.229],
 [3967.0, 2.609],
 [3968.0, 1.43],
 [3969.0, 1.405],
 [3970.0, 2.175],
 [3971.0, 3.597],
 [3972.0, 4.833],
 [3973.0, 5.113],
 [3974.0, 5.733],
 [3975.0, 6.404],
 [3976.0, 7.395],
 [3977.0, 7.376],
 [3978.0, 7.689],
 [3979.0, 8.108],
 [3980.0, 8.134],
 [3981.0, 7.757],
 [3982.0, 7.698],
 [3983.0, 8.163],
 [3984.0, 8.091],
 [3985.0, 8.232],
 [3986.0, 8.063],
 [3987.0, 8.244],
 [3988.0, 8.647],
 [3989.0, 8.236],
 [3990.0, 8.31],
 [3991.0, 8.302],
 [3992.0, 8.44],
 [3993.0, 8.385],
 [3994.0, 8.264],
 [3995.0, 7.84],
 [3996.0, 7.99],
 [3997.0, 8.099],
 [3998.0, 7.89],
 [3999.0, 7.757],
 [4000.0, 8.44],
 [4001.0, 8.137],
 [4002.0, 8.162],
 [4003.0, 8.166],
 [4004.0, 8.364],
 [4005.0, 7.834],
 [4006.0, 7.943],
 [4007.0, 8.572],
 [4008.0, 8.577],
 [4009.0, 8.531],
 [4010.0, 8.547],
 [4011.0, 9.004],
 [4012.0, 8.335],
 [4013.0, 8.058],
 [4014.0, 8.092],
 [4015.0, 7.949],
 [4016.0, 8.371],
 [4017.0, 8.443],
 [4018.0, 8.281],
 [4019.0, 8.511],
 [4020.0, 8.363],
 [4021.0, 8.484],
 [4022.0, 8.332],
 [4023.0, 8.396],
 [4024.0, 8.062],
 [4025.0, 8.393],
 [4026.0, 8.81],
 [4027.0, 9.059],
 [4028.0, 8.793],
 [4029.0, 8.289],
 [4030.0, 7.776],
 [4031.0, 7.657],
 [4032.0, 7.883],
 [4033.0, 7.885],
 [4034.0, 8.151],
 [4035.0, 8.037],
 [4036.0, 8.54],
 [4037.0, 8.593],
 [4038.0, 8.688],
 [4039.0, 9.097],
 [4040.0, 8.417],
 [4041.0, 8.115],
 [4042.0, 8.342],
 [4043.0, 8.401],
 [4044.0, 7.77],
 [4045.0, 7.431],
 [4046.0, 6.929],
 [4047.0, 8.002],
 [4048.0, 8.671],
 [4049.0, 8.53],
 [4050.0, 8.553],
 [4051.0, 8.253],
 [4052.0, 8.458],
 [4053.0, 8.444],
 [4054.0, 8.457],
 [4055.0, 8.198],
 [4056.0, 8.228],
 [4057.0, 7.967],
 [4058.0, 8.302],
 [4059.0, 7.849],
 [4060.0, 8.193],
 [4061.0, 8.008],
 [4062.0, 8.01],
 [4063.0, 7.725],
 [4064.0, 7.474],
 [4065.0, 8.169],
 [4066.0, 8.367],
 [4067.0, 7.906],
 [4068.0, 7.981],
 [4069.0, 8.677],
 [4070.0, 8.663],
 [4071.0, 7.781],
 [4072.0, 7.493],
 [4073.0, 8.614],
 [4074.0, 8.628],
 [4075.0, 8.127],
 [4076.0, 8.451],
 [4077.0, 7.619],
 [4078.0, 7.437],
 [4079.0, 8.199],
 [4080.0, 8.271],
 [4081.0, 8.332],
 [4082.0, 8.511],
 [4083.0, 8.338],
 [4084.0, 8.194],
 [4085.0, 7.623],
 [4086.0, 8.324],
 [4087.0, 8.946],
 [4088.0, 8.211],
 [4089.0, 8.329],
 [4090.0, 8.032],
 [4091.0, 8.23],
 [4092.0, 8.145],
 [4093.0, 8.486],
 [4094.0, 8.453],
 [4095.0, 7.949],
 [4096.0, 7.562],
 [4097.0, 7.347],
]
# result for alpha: 1.27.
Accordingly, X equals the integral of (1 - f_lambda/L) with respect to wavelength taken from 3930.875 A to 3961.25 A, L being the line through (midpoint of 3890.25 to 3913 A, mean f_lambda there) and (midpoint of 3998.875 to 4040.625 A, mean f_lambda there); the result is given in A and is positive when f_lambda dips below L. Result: 5.8 A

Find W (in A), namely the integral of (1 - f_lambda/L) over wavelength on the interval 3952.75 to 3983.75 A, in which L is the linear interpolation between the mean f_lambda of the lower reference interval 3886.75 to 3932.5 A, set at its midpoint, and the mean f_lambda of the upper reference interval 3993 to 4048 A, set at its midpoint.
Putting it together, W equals 5.66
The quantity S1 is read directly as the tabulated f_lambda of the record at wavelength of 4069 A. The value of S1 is 8.677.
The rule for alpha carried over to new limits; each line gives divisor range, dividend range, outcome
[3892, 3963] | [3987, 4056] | 1.27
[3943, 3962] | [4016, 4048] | 1.14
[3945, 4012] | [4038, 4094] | 1.18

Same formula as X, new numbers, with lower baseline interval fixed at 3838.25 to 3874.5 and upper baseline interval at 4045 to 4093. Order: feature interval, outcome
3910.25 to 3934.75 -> 4.5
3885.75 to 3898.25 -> 2.4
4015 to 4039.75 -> -0.9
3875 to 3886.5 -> 0.4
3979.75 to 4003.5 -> -0.5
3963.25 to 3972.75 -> 5.1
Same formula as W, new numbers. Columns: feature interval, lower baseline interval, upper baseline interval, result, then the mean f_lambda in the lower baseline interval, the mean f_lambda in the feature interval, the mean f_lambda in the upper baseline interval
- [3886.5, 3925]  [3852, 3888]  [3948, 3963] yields 1.7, 7.62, 7.21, 7.47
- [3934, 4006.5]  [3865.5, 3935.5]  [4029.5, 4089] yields 5.6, 6.85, 6.87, 8.17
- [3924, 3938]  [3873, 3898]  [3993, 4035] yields 5.9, 6.86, 4.25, 8.25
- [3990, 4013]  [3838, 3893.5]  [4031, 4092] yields -1.0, 7.32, 8.25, 8.18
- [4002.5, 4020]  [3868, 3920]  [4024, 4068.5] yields -0.7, 7.29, 8.33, 8.2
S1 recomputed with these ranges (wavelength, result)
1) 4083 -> 8.338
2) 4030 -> 7.776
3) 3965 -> 5.41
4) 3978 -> 7.689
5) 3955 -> 7.95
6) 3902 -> 7.757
